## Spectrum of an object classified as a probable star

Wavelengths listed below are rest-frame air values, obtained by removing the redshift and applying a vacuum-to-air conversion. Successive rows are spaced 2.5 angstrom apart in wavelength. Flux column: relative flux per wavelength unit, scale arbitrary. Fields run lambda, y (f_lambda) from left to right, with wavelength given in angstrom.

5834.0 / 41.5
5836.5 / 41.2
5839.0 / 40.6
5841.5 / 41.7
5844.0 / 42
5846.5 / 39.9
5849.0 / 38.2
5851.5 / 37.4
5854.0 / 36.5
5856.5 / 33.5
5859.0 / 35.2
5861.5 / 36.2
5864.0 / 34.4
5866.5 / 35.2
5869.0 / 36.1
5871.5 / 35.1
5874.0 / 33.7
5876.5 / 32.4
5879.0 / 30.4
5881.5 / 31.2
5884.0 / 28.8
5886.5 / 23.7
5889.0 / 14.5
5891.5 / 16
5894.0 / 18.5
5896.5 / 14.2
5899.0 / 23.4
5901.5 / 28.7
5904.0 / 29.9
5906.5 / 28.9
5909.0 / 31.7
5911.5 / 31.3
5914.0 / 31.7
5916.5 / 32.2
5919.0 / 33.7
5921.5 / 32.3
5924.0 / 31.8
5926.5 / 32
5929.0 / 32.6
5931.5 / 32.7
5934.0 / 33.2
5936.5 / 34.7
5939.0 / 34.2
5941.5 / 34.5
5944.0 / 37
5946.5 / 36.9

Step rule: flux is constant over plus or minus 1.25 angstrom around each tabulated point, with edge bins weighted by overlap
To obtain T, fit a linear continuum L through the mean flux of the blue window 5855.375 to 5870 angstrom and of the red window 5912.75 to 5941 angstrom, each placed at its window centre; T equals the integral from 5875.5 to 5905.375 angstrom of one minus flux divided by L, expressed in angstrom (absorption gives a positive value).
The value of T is 8.7 angstrom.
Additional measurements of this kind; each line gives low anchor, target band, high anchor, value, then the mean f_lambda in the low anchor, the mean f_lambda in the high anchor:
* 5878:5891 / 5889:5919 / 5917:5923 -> 3.8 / 25.1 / 32.9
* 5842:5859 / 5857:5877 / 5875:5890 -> -1.6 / 37.9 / 27.2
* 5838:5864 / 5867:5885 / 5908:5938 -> 1.7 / 37.9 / 32.5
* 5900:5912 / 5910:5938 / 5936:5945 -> 0.0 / 29.9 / 35.1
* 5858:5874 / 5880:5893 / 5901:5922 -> 4.1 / 35.2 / 31.2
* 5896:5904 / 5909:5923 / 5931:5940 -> -1.9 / 24.1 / 33.8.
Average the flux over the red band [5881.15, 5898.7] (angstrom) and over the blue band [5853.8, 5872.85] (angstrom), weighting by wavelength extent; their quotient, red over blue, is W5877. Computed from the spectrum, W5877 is 0.6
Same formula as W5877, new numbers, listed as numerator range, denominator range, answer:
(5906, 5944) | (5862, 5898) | 1.19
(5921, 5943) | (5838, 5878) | 0.90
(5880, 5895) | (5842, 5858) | 0.59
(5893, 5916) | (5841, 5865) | 0.72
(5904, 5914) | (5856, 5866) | 0.88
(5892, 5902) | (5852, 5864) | 0.57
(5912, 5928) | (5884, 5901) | 1.64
